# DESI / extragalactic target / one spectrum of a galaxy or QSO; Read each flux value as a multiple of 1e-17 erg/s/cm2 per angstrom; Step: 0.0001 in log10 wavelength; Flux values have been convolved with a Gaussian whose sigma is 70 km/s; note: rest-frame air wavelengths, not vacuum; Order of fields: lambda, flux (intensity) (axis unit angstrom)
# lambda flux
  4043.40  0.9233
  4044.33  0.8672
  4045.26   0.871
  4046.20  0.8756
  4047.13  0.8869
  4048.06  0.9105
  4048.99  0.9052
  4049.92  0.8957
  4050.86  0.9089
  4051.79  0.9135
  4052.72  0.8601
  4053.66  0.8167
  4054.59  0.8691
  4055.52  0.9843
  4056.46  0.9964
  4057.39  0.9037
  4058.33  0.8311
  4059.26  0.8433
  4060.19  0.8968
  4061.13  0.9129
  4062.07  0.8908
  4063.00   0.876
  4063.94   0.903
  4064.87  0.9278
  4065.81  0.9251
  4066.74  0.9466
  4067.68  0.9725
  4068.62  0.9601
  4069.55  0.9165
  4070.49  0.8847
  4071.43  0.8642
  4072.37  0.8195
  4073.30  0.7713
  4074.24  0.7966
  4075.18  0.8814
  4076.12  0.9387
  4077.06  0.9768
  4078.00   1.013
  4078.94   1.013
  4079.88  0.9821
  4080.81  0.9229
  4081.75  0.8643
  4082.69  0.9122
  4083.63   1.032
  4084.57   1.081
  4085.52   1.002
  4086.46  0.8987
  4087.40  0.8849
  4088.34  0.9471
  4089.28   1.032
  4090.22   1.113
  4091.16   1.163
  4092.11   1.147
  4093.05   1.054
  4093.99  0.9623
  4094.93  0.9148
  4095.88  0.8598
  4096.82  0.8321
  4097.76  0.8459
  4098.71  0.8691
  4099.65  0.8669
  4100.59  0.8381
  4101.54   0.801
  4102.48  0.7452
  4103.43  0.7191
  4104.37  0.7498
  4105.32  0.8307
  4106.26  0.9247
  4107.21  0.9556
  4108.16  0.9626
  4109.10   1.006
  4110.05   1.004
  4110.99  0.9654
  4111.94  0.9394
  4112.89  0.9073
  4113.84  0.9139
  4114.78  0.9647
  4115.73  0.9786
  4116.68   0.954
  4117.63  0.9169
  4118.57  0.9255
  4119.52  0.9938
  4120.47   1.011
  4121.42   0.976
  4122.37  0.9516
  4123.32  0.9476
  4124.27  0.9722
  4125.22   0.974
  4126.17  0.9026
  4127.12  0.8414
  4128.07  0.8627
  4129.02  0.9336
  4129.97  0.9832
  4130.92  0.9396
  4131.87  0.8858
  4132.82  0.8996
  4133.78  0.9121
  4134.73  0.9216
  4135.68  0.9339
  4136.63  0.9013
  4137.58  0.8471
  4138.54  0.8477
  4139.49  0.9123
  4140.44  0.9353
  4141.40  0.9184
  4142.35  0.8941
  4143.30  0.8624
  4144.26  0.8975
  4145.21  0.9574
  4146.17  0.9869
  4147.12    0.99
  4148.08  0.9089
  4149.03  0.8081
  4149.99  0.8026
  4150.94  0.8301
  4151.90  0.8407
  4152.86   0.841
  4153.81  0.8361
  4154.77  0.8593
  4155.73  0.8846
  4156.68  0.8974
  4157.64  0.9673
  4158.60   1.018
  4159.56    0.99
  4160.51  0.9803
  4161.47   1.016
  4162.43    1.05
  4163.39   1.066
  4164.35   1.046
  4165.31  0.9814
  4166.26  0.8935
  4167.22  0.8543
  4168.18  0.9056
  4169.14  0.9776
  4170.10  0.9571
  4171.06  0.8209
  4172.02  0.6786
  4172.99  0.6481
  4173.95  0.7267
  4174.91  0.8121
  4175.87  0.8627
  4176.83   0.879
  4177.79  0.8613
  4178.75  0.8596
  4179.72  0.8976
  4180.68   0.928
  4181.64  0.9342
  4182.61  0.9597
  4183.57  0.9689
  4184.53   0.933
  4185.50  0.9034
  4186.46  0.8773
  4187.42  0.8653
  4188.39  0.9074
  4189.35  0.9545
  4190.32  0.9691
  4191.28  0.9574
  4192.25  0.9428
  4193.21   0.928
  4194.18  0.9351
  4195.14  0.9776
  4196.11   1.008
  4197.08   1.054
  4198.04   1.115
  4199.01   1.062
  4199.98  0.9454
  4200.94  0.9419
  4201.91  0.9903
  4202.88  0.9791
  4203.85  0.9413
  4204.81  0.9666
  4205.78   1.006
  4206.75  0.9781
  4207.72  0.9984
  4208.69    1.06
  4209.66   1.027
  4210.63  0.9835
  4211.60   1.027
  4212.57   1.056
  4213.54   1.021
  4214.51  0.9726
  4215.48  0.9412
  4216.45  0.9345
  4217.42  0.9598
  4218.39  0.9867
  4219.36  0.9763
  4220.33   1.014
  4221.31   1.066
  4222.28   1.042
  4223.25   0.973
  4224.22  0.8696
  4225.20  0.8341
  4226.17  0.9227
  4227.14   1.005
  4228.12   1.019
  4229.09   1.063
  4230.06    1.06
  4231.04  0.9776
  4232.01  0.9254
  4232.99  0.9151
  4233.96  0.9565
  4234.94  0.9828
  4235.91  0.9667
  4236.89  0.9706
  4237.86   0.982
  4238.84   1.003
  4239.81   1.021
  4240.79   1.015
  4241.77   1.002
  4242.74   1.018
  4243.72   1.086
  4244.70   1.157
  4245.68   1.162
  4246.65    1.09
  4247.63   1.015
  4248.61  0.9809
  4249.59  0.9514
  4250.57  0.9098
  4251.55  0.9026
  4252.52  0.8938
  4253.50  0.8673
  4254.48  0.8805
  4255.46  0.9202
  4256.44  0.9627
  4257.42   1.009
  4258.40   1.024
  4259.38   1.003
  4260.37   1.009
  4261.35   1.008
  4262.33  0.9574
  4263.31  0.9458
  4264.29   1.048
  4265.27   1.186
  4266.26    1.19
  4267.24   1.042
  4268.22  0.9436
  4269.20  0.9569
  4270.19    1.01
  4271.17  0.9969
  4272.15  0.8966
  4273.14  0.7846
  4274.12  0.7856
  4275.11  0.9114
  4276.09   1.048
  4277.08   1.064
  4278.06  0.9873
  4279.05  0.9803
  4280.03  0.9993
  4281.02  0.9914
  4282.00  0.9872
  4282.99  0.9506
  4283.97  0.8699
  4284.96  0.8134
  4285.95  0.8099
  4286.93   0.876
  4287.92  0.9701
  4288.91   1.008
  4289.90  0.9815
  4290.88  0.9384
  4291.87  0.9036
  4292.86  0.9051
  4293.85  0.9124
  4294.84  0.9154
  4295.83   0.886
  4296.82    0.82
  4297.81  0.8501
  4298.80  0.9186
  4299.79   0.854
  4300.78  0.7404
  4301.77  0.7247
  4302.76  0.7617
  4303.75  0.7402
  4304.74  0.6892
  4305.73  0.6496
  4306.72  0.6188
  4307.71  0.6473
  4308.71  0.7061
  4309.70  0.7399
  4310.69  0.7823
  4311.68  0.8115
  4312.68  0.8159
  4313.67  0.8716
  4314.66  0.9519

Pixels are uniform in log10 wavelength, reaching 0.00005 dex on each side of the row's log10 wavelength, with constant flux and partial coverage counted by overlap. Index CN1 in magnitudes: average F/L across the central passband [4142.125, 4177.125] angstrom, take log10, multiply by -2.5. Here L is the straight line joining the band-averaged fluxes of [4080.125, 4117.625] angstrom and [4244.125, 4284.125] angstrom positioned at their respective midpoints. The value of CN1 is 0.06 mag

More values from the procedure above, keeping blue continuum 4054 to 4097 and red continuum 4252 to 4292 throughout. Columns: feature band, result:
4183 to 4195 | 0.02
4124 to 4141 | 0.04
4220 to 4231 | -0.03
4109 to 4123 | -0.02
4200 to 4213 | -0.05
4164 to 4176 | 0.11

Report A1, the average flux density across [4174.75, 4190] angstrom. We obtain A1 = 0.903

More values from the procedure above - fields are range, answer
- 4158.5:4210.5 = 0.941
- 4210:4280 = 0.987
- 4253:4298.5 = 0.952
